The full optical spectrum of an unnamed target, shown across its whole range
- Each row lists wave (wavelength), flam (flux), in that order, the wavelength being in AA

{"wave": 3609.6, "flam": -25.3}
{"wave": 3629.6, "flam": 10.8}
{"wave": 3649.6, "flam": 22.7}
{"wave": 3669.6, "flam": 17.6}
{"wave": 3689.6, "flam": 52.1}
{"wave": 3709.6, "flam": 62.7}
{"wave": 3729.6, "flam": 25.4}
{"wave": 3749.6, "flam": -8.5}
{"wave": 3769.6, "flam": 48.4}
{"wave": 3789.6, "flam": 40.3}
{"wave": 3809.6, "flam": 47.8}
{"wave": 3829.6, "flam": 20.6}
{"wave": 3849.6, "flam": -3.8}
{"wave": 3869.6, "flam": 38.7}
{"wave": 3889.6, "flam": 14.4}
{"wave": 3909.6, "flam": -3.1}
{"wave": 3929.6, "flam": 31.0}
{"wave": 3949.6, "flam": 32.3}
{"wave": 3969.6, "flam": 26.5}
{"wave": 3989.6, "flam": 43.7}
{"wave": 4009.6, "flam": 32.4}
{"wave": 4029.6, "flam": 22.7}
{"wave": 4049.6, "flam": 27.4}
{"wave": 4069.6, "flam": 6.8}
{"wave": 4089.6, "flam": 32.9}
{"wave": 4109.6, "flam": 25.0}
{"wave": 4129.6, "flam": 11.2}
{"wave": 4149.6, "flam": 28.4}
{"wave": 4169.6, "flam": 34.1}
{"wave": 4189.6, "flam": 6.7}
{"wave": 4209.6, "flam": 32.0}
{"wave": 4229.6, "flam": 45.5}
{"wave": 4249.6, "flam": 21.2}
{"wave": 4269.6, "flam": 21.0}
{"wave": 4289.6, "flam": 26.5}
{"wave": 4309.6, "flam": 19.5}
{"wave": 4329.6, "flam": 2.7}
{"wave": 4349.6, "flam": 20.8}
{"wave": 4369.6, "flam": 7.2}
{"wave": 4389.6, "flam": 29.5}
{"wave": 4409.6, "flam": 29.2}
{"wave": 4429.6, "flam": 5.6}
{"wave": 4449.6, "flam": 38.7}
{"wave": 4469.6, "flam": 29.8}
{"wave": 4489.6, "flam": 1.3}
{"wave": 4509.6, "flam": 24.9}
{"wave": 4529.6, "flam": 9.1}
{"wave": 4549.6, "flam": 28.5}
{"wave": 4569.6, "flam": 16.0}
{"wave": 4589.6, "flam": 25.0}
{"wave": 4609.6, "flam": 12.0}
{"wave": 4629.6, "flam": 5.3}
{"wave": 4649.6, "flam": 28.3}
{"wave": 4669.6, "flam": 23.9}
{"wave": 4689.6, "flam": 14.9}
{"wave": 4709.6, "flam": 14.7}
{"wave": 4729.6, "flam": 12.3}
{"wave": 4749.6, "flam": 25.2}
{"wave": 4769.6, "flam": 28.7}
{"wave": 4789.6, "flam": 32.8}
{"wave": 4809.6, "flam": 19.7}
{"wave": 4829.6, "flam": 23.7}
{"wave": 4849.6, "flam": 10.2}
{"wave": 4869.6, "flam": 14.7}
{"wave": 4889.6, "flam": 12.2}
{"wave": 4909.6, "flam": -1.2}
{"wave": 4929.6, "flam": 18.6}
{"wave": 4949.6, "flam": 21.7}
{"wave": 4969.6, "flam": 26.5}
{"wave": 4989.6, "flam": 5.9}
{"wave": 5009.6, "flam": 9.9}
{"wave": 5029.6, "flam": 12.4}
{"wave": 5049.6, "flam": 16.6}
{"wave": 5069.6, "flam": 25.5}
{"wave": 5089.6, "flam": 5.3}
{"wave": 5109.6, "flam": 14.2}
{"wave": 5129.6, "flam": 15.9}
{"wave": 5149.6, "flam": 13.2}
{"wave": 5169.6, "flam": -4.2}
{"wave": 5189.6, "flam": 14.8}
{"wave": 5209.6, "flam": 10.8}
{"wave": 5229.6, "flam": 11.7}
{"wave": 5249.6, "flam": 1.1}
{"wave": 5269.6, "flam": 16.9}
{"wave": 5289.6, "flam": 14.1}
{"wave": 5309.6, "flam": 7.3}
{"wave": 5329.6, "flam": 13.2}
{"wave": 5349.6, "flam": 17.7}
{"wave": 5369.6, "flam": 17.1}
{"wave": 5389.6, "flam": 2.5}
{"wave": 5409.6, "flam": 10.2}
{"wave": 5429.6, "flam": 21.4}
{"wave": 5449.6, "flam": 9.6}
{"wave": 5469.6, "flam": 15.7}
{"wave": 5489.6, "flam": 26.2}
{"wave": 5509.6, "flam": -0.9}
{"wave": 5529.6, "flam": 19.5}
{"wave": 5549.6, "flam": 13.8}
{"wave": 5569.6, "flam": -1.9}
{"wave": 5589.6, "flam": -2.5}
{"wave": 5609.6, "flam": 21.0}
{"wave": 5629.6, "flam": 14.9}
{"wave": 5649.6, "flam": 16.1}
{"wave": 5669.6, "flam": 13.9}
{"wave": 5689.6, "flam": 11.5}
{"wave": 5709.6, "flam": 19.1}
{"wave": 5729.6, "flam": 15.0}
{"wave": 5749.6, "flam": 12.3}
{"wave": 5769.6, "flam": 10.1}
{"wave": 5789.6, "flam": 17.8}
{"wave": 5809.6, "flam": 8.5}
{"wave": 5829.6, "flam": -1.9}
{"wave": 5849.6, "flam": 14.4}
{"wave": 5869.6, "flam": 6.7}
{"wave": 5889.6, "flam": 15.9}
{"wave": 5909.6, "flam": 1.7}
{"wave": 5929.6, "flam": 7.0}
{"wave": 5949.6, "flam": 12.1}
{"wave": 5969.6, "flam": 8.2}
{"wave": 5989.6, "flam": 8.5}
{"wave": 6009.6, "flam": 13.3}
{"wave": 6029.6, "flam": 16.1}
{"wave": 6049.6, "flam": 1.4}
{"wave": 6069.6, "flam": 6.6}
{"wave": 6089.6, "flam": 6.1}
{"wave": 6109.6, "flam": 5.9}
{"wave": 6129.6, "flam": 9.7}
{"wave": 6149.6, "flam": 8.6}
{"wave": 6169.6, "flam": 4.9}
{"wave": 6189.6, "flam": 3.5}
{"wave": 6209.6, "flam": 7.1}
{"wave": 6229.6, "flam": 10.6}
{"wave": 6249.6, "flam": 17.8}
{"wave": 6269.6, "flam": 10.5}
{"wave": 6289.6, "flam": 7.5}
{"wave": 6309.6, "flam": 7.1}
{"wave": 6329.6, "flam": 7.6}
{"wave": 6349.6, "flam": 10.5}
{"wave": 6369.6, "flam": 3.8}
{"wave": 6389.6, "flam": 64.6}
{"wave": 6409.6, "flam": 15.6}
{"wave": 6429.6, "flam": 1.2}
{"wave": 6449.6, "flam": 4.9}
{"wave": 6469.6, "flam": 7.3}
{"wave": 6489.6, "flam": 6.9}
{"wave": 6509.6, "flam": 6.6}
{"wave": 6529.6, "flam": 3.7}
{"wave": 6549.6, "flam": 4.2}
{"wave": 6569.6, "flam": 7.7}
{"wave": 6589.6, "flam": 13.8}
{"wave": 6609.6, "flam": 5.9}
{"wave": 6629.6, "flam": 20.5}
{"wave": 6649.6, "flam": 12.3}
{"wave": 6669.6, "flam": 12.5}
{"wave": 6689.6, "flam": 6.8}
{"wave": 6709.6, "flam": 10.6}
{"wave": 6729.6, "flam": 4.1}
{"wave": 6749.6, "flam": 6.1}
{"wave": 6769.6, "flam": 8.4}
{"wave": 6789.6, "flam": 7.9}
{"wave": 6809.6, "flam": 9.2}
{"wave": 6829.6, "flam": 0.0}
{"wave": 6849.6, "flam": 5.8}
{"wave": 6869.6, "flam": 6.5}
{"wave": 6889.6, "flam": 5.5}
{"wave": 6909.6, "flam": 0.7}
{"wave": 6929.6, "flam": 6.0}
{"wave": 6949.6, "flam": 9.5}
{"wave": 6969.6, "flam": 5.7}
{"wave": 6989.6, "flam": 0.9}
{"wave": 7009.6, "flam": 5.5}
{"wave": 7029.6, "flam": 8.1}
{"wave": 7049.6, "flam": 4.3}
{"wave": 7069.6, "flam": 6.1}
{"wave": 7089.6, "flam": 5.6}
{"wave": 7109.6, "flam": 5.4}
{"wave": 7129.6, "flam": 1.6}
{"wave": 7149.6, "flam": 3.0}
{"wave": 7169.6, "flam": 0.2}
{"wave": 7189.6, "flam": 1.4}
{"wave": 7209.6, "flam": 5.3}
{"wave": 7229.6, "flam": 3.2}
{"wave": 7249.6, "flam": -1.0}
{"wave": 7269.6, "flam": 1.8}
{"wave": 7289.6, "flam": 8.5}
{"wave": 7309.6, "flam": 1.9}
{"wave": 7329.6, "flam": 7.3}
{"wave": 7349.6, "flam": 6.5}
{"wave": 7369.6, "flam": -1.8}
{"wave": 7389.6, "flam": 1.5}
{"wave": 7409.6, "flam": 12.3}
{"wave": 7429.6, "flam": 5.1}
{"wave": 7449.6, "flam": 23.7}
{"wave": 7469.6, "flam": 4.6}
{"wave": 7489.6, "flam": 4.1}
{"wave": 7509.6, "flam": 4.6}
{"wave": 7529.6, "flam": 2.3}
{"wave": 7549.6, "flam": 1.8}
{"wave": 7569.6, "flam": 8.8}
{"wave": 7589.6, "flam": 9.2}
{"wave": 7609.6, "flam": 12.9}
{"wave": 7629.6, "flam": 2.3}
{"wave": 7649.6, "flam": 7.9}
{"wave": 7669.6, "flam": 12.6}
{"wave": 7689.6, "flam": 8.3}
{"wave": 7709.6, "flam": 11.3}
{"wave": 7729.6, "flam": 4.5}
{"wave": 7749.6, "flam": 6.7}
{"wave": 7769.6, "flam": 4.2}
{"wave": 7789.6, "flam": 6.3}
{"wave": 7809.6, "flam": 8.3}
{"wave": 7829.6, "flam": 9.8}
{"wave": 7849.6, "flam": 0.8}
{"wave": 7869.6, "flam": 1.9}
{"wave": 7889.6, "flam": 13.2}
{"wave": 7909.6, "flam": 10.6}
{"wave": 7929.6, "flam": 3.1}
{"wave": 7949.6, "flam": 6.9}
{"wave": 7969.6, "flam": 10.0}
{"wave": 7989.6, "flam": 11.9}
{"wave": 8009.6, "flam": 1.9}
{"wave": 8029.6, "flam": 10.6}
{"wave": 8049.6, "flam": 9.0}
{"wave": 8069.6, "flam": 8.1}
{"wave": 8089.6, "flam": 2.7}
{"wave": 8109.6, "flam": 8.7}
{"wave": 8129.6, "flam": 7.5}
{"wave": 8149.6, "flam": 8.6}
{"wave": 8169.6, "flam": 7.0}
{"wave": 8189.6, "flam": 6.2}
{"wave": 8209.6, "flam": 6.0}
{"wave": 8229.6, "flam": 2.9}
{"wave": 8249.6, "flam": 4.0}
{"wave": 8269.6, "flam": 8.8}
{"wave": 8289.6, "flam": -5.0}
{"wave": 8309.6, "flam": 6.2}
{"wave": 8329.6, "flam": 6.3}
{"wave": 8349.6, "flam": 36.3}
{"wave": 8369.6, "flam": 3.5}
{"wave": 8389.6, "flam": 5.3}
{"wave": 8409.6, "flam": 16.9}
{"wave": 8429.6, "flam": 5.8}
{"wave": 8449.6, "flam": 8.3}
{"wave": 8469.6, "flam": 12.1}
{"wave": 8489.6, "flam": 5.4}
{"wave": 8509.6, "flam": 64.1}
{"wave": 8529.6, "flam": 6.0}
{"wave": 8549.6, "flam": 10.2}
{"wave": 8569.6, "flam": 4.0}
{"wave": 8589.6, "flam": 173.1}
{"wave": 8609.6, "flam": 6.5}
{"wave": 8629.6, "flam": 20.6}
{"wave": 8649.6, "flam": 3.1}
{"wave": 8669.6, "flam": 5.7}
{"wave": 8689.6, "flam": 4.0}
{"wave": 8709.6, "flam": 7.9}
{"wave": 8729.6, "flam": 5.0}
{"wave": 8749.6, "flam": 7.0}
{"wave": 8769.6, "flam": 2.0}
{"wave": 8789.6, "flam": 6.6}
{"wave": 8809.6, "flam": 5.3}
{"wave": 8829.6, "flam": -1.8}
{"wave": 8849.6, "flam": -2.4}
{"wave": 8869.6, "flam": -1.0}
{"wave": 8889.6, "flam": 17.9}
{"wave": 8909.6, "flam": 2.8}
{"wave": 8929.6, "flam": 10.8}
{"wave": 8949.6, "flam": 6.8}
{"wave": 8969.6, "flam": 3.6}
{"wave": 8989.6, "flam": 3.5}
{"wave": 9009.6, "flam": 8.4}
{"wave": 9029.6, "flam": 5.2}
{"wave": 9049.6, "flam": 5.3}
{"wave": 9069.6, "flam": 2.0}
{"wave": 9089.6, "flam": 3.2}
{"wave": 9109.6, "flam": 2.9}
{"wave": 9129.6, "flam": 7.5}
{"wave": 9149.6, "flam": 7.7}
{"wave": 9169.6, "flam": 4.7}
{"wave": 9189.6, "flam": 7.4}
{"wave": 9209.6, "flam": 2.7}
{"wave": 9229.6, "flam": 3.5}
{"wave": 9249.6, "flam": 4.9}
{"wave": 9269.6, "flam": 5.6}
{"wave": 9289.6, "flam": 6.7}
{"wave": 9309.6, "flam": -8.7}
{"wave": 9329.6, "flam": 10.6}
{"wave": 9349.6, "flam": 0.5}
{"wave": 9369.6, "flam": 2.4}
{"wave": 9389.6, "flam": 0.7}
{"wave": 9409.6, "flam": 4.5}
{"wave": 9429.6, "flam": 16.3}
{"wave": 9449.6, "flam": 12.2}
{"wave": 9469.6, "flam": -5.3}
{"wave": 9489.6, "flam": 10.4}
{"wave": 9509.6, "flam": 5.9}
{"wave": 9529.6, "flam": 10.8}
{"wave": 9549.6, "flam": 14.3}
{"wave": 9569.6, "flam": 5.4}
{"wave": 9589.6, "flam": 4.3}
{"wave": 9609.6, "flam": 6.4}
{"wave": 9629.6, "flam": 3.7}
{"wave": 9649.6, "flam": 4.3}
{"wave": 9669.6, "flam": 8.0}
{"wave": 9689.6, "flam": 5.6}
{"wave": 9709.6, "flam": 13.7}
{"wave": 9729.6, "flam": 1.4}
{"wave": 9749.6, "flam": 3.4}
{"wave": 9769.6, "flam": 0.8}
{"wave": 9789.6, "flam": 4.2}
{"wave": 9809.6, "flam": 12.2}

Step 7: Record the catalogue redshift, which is 0.72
